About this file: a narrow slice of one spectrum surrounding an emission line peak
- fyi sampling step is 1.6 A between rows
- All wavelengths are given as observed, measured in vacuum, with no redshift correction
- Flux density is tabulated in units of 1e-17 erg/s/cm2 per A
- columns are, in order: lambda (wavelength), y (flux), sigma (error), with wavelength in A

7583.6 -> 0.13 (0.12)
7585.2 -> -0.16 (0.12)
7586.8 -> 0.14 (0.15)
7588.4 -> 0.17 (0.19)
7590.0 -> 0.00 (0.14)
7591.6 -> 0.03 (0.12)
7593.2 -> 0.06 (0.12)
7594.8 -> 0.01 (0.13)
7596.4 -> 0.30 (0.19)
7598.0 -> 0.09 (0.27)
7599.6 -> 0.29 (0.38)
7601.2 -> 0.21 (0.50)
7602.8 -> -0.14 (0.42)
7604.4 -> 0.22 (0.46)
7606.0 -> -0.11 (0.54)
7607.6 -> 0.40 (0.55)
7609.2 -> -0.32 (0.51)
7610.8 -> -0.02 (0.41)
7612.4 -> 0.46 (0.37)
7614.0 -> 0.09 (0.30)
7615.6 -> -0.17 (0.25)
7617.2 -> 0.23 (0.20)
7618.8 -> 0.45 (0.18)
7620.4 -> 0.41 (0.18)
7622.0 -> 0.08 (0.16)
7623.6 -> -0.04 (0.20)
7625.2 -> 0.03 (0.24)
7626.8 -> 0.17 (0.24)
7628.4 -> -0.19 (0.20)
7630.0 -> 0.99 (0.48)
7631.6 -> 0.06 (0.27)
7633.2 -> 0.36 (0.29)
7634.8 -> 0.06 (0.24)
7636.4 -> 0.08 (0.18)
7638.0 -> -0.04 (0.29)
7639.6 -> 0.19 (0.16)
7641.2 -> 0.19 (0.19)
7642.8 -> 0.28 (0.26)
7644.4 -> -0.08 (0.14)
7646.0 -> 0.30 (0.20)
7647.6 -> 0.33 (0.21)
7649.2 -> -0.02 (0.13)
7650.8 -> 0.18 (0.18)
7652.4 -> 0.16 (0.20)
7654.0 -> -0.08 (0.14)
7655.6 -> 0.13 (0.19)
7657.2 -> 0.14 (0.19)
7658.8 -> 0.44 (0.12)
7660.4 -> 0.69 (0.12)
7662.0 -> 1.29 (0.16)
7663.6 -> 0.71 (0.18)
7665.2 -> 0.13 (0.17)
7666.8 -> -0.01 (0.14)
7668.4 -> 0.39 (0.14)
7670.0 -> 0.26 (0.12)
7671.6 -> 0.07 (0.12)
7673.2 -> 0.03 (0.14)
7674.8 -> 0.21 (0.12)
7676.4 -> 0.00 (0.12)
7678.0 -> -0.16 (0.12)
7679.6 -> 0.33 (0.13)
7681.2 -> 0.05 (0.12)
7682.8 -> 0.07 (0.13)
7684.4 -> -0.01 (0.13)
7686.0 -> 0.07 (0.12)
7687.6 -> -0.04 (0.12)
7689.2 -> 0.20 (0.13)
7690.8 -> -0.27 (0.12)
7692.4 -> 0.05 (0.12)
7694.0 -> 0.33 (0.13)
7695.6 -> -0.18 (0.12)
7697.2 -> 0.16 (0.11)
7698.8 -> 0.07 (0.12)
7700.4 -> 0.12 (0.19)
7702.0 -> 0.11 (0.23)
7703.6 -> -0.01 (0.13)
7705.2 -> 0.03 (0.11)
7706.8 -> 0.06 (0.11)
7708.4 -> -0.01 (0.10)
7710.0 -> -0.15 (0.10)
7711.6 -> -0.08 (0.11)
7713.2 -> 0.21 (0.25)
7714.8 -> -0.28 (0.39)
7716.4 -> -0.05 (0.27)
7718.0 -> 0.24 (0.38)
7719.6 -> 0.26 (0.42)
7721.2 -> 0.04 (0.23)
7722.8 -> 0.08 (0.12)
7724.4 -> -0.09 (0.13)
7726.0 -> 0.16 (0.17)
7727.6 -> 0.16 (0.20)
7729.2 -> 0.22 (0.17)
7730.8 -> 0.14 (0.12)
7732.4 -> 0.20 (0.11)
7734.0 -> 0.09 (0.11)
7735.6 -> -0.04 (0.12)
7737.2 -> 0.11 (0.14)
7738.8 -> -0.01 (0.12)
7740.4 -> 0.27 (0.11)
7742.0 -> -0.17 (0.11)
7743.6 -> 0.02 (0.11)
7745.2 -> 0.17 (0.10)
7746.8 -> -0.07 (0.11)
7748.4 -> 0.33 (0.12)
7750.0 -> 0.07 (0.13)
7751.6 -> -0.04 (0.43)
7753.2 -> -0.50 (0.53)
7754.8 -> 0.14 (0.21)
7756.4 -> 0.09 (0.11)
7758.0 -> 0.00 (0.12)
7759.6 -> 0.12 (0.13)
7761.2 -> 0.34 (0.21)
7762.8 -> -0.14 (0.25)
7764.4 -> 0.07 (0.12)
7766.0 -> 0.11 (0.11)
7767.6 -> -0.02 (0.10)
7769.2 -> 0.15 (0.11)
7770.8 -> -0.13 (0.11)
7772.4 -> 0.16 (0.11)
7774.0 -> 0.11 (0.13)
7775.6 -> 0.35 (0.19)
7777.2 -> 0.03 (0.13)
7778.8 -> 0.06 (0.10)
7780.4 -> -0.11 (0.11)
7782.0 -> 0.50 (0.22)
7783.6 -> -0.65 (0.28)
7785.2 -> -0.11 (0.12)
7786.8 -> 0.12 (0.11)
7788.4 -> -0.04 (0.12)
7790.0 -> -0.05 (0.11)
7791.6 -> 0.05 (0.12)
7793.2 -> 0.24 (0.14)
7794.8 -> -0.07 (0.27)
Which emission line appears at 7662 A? Hgamma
